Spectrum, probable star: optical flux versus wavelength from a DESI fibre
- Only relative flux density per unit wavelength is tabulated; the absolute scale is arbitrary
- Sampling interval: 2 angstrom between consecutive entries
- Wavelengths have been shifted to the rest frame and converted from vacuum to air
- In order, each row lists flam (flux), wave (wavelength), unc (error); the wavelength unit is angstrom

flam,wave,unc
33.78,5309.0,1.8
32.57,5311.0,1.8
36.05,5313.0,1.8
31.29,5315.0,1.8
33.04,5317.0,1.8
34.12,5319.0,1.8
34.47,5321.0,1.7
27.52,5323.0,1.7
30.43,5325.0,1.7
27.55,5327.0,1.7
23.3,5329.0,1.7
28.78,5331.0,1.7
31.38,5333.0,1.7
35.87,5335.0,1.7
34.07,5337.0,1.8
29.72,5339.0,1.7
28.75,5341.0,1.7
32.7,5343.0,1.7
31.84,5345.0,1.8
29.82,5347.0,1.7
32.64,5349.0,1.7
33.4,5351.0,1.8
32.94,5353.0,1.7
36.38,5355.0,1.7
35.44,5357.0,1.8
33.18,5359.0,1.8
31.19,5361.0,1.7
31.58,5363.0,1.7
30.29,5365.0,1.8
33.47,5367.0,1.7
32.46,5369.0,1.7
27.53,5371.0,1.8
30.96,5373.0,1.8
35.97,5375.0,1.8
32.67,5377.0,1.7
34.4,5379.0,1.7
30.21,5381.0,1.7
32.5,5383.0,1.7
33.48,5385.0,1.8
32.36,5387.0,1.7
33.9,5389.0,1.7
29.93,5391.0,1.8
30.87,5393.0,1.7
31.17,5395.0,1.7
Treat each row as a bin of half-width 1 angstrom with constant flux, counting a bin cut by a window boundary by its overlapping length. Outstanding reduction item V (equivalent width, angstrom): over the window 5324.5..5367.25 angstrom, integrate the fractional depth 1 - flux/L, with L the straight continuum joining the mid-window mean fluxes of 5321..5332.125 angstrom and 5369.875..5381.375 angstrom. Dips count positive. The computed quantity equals -2.6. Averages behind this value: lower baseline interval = 28.2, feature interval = 31.6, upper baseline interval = 32.1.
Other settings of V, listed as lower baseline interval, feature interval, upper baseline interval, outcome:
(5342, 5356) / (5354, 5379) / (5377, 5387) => 0.04 angstrom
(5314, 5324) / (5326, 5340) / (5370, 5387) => 0.88 angstrom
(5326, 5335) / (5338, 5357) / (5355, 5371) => -0.95 angstrom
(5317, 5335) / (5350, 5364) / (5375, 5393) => -0.88 angstrom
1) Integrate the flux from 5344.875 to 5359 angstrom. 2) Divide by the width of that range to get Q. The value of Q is 33.3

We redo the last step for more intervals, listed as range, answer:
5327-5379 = 31.8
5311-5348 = 31.2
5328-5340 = 30.5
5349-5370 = 33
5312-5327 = 32.1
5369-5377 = 31.8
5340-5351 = 31.4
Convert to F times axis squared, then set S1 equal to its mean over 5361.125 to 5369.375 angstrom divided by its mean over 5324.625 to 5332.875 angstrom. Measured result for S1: 1.2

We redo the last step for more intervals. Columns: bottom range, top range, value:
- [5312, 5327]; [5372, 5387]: 1.05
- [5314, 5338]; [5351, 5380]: 1.07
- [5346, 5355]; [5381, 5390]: 1.02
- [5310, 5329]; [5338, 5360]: 1.04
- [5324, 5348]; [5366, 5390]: 1.09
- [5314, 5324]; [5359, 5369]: 1.01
